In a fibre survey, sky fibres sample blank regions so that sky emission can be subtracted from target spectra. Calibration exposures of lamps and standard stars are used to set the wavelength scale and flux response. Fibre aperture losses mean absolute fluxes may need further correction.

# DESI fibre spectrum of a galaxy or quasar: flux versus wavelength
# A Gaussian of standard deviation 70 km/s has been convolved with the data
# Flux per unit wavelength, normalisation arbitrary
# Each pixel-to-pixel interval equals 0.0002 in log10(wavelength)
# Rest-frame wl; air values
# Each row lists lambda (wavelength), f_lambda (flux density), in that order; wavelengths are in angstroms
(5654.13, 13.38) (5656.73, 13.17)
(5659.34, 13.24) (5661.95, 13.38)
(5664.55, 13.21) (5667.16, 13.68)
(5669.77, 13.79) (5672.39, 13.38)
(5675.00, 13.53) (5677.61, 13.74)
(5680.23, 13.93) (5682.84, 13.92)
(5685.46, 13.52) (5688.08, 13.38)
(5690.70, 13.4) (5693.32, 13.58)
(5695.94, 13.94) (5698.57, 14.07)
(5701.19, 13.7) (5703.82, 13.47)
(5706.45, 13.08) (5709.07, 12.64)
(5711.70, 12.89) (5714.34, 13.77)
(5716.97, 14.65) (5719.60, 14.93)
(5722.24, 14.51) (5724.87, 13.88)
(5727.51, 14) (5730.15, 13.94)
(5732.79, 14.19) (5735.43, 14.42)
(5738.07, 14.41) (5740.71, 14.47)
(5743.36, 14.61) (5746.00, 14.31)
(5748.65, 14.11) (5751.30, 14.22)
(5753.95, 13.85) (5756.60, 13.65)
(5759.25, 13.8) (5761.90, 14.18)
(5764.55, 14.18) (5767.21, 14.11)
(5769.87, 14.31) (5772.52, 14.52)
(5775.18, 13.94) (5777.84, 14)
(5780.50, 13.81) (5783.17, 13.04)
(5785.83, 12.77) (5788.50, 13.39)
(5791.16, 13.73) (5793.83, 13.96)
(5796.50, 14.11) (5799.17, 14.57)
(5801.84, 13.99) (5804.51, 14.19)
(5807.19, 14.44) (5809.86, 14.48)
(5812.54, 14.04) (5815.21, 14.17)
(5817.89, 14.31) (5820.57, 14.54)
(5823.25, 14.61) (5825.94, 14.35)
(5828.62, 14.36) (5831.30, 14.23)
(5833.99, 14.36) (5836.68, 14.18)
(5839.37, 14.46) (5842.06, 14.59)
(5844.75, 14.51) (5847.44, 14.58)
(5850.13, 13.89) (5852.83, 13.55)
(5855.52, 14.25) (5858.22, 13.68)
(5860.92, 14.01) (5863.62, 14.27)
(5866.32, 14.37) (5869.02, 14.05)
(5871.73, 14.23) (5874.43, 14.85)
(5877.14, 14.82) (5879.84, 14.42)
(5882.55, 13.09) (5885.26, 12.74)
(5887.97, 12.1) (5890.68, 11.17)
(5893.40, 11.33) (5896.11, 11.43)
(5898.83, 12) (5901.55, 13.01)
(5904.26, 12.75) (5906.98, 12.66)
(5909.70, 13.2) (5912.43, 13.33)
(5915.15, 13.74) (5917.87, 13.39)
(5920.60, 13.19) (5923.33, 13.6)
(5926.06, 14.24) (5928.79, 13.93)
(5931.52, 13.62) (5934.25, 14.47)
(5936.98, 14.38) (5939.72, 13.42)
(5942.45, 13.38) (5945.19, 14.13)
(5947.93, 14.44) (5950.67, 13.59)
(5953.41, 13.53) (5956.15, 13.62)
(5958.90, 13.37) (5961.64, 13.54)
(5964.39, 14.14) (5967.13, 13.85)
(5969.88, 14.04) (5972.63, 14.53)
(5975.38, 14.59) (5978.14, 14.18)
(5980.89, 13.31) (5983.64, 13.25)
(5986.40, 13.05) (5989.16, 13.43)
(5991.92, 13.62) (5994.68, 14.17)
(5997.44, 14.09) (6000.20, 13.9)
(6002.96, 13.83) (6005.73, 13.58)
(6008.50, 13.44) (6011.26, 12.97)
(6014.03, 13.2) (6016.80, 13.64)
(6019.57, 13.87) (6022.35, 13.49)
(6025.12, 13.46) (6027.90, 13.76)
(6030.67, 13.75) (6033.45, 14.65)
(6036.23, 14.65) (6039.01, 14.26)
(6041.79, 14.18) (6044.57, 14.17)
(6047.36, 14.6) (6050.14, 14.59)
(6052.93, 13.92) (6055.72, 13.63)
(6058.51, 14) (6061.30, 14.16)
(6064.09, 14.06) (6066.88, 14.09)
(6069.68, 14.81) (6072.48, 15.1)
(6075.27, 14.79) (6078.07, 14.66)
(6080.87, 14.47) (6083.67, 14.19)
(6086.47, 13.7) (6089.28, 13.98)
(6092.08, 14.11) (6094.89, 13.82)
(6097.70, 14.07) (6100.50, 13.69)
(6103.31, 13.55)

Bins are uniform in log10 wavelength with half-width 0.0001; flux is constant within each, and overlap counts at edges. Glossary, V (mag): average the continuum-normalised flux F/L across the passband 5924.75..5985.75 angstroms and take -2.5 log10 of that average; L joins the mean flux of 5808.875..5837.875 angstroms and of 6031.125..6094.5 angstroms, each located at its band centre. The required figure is 0.03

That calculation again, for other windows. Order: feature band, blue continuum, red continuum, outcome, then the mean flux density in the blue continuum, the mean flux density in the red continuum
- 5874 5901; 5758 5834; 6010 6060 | 0.11 mag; 14.1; 13.9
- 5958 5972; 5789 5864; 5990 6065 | 0.01 mag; 14.2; 13.9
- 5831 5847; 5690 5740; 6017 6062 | -0.03 mag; 13.9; 14.1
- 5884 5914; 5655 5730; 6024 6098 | 0.13 mag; 13.7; 14.2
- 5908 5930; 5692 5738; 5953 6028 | 0.01 mag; 13.9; 13.7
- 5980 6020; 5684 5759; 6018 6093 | 0.05 mag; 13.9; 14.2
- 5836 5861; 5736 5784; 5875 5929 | -0.06 mag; 14.1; 13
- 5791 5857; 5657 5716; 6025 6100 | -0.04 mag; 13.5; 14.2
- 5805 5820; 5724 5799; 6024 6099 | -0.02 mag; 14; 14.2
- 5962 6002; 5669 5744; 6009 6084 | 0.02 mag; 13.8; 14.1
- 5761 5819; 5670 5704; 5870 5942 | -0.04 mag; 13.7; 13.3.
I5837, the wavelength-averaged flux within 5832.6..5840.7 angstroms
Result 14.3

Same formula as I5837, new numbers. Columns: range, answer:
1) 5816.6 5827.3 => 14.4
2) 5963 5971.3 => 14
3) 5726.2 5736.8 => 14.1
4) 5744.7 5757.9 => 14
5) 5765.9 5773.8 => 14.3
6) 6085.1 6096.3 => 13.9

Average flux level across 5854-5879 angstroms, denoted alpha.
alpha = 14.3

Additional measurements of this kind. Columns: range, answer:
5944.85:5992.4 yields 13.8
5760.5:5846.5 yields 14.1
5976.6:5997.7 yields 13.6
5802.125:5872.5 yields 14.3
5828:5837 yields 14.3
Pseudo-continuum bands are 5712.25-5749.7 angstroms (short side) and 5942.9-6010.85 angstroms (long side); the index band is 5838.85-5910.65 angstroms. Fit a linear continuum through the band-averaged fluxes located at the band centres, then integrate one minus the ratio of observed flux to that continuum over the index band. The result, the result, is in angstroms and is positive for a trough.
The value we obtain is 2.7 angstroms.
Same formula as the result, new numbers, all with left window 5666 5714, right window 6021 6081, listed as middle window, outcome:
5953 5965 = 0.38 angstroms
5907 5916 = 0.43 angstroms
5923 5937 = -0.04 angstroms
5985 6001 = 0.48 angstroms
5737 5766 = -1.07 angstroms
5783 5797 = 0.23 angstroms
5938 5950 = 0.16 angstroms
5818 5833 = -0.66 angstroms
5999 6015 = 0.75 angstroms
